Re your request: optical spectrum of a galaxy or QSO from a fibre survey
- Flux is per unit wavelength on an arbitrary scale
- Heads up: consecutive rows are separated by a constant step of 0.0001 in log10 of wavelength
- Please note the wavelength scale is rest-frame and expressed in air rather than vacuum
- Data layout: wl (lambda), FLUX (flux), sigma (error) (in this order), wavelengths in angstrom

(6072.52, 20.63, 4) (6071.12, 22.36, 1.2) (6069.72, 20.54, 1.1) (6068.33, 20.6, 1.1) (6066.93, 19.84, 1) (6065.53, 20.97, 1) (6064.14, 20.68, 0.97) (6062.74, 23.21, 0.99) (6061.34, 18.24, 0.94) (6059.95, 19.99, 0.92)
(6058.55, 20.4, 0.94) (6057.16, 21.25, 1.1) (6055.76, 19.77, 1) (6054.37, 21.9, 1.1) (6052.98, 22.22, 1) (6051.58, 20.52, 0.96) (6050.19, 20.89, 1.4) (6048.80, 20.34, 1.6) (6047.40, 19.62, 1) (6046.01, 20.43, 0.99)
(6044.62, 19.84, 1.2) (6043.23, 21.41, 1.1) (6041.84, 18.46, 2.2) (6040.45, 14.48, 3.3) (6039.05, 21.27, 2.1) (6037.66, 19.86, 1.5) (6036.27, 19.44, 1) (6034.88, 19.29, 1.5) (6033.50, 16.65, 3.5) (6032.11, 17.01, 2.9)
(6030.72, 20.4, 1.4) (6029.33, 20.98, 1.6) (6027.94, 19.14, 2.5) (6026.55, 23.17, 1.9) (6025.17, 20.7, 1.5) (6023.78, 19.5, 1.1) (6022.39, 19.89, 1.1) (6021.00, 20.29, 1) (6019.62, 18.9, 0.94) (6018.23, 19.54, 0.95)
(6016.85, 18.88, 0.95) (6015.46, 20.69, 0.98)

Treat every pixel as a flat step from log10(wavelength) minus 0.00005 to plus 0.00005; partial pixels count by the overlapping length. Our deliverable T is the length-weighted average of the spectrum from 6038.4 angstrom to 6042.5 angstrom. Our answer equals 18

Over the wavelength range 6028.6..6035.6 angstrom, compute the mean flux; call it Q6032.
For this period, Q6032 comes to 18.9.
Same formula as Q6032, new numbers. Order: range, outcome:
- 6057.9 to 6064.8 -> 20.5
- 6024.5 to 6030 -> 21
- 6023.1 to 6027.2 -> 21.1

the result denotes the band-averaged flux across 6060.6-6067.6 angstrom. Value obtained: 20.6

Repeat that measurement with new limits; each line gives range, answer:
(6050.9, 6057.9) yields 21.1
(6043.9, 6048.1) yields 20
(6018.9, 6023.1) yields 19.7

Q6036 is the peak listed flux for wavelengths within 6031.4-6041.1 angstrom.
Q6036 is 21.27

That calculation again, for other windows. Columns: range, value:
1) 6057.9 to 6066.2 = 23.21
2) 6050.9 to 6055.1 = 22.22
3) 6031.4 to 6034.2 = 17.01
